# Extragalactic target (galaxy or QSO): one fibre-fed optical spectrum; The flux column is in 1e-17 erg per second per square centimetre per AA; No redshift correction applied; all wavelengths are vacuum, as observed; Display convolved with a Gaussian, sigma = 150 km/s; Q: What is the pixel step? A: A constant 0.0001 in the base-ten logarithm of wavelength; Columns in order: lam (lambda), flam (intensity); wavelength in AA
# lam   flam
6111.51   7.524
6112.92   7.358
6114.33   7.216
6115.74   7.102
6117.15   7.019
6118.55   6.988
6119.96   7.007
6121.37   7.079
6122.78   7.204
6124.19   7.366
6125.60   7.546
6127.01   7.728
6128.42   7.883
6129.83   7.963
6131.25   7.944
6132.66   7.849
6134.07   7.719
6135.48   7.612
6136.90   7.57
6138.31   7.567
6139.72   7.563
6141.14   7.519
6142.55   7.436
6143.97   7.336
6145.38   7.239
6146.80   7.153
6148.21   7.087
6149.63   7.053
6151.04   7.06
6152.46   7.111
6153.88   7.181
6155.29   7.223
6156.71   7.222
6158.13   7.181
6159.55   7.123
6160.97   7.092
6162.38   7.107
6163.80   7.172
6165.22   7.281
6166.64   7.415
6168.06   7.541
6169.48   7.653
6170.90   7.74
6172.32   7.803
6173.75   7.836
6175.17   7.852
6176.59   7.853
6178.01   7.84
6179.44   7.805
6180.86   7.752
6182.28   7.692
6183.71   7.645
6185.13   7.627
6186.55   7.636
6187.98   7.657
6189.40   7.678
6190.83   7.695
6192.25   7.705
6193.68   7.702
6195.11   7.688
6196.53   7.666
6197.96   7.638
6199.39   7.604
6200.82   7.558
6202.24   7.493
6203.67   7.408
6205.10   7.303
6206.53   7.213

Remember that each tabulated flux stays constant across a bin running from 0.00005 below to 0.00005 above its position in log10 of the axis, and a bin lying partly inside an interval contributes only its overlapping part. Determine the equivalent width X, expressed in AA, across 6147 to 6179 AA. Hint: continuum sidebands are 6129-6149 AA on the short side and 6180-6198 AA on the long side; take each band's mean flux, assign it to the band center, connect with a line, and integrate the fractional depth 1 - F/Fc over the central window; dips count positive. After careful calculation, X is 0.9 AA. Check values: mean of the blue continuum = 7.54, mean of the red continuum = 7.68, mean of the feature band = 7.38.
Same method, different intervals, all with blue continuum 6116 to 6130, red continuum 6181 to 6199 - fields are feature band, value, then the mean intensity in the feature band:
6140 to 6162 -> 0.8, 7.21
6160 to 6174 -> 0.2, 7.45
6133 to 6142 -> -0.2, 7.6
